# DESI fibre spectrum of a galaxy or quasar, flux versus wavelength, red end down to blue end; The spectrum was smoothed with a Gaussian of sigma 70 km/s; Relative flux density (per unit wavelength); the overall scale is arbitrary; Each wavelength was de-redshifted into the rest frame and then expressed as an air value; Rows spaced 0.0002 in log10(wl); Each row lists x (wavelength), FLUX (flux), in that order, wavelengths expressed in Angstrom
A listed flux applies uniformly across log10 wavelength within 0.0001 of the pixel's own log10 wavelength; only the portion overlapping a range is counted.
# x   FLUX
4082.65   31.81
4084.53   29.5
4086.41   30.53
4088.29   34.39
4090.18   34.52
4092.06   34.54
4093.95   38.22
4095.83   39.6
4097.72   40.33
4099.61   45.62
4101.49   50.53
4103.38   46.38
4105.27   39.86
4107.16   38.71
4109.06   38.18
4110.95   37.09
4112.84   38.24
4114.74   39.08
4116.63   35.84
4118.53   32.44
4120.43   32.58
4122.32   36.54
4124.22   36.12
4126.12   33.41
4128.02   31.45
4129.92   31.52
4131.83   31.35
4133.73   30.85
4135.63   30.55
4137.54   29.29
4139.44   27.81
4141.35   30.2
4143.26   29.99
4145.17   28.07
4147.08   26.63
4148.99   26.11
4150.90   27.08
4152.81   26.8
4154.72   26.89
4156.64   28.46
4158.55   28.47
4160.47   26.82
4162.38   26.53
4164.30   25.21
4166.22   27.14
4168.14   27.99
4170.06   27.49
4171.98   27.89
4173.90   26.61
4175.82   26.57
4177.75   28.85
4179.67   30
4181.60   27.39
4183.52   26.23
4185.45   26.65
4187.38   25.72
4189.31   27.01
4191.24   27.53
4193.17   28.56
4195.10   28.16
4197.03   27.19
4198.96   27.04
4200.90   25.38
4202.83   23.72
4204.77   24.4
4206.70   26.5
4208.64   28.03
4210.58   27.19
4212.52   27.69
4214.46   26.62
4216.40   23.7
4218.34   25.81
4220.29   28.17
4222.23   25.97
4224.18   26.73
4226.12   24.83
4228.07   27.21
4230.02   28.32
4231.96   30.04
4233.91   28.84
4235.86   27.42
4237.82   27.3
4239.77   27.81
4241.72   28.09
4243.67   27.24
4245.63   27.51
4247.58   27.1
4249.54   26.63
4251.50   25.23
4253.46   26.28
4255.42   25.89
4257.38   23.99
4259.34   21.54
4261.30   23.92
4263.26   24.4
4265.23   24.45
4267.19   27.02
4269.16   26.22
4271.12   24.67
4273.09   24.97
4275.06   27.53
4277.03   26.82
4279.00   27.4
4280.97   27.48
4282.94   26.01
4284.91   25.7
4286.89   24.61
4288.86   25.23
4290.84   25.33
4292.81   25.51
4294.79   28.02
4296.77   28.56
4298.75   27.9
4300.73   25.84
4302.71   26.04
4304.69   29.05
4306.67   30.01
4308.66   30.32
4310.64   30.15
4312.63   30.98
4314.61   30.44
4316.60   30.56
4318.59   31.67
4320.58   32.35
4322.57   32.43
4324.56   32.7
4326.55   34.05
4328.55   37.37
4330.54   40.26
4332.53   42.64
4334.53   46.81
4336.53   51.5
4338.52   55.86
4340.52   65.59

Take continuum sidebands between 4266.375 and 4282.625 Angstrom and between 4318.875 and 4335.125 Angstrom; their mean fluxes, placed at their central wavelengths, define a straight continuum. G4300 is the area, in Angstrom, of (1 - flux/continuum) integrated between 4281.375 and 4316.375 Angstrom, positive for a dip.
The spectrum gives 4.03 Angstrom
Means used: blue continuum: 26.5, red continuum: 36.8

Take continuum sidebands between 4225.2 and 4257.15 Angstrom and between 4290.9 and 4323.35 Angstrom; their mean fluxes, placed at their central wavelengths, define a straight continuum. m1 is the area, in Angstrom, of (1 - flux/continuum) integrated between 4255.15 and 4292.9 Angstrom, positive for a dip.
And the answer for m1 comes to 3.7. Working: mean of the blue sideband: 27.2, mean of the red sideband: 29.2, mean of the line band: 25.4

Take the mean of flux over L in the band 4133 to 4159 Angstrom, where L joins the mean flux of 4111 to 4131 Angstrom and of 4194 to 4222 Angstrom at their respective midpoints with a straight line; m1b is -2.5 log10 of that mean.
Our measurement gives 0.14 mag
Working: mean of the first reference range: 34.8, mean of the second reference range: 26.4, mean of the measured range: 28.3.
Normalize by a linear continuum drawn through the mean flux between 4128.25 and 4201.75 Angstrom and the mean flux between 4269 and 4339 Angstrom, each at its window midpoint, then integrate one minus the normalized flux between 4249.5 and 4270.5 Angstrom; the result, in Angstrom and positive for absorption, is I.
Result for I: 3.6 Angstrom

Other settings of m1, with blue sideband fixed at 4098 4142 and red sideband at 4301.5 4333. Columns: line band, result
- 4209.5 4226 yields 3.7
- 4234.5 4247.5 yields 2.4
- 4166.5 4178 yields 2.5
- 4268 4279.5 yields 2.4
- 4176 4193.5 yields 3.7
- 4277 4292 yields 3.2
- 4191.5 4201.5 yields 2.1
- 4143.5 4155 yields 2.7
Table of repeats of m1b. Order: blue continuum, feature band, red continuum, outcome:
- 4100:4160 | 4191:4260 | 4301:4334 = 0.227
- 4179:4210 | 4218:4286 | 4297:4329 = 0.087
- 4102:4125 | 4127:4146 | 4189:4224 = 0.165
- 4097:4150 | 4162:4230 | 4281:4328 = 0.206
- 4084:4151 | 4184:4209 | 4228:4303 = 0.141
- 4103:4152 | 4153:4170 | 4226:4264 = 0.149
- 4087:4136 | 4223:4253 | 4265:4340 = 0.209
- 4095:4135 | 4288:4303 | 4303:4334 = 0.252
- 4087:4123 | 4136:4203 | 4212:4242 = 0.182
